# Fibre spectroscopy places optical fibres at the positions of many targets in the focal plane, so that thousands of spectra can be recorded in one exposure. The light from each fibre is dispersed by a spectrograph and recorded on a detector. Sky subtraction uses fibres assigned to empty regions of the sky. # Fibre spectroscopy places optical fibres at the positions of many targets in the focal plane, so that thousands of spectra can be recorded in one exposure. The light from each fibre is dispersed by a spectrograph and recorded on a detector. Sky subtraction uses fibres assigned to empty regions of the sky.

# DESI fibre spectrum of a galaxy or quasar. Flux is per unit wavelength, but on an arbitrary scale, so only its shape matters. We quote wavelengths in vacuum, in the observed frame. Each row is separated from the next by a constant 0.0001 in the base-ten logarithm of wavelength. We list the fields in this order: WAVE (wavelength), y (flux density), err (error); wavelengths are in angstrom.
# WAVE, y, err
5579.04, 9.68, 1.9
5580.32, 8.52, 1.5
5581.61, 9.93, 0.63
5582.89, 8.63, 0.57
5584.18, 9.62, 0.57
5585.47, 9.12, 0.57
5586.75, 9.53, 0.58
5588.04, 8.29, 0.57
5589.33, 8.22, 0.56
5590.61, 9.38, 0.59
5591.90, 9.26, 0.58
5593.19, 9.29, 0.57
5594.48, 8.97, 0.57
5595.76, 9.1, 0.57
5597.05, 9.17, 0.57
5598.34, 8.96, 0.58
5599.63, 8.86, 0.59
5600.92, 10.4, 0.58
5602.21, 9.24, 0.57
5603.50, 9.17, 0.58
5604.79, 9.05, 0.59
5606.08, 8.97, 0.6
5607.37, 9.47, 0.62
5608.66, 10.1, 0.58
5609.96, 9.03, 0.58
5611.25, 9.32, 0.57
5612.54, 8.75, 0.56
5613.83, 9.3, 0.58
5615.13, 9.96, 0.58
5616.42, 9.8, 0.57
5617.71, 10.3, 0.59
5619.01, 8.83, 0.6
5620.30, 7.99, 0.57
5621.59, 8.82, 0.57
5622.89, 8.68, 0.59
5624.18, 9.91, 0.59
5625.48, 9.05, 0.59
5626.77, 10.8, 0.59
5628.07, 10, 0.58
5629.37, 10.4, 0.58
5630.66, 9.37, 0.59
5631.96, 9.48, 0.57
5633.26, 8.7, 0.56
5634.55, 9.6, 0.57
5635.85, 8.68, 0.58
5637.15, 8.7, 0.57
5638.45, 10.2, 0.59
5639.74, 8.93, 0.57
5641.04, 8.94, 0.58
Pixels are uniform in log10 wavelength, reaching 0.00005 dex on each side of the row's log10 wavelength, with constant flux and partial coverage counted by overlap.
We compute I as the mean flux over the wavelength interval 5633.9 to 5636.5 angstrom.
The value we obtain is 9.15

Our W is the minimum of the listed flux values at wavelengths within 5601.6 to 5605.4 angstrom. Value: 9.05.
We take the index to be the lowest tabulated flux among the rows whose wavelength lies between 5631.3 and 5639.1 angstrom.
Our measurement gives 8.68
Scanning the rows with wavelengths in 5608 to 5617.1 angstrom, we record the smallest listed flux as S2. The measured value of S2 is 8.75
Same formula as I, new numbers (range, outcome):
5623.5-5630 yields 10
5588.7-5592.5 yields 8.96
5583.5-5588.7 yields 9.12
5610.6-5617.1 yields 9.44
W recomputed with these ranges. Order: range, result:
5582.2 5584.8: 8.63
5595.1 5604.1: 8.86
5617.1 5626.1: 7.99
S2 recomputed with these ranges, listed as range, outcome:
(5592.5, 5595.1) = 8.97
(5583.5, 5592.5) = 8.22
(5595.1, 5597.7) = 9.1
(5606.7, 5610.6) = 9.03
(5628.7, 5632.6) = 9.37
